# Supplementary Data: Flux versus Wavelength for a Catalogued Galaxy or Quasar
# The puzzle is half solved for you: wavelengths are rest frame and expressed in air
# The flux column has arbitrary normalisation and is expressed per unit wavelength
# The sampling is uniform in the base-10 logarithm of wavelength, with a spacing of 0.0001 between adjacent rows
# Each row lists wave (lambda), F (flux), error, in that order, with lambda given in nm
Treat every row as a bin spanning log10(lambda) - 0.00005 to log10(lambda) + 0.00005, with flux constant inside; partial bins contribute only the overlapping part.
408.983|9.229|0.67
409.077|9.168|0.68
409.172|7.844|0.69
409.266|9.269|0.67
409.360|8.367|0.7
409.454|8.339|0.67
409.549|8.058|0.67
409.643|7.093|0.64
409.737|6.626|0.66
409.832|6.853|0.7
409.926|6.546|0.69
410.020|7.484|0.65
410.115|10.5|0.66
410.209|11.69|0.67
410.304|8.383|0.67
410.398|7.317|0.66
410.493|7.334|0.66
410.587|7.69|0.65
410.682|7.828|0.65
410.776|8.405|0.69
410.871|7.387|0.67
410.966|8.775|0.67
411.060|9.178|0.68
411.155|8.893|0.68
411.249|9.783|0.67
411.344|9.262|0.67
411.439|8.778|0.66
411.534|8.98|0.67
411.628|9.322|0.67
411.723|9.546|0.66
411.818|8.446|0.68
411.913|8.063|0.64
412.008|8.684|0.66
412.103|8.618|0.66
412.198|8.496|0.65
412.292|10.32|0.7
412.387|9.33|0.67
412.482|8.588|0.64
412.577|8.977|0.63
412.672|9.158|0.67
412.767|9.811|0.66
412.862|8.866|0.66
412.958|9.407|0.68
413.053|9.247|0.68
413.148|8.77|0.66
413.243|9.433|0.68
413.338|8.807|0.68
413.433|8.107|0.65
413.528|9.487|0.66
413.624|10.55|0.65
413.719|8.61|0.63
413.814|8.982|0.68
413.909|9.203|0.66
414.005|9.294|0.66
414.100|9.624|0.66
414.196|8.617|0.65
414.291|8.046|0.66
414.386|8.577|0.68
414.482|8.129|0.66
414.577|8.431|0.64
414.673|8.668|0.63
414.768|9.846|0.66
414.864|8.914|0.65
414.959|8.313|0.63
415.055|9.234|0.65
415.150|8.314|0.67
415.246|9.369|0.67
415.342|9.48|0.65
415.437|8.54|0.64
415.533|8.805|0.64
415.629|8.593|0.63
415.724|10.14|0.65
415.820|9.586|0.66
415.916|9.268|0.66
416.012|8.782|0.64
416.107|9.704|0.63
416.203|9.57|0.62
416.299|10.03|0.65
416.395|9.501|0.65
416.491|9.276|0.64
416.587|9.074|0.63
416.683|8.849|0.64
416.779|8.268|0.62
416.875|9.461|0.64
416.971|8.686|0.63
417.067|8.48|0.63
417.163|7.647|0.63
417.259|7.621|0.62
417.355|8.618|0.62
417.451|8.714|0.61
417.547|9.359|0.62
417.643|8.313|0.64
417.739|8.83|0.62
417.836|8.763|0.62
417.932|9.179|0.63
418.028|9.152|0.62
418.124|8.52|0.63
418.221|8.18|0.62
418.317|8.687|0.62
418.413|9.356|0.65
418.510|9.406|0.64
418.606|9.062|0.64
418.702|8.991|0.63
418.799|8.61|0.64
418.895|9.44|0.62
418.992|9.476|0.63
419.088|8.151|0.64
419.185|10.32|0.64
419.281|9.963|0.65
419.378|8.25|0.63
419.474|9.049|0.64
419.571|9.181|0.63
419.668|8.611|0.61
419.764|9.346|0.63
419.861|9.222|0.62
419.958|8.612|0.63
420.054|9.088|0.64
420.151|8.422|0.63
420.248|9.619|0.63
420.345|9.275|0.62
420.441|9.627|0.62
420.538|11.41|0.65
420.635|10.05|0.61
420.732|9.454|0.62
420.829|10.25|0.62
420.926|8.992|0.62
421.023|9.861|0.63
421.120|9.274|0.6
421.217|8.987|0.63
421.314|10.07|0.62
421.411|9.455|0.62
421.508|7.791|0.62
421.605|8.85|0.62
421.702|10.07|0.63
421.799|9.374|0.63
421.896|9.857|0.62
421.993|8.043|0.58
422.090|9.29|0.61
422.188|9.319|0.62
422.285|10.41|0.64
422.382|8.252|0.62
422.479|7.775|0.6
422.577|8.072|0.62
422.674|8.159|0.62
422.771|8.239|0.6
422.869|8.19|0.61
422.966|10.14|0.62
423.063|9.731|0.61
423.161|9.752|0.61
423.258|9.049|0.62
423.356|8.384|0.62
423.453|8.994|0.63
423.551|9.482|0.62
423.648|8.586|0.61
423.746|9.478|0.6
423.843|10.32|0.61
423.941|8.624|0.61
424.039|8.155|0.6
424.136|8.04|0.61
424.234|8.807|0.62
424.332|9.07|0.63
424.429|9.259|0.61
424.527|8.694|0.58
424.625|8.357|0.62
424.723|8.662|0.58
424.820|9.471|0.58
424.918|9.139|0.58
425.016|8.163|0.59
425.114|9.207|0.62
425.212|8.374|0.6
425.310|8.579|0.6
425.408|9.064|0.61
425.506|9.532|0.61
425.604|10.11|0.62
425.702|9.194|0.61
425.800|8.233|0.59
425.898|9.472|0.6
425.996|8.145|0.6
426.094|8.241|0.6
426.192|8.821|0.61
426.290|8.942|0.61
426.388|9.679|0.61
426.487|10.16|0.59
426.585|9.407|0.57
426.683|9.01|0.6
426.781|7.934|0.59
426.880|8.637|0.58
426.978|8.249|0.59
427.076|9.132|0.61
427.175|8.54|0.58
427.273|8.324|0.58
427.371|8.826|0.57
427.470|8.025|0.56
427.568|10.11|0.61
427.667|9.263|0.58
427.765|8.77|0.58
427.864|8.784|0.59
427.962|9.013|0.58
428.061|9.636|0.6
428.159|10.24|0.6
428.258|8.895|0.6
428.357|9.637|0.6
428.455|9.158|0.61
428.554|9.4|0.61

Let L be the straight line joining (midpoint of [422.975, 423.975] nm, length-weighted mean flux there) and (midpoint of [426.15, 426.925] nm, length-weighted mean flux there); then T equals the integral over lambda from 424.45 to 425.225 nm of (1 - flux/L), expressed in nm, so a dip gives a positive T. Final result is 0.033 nm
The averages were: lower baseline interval 9.29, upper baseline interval 9.07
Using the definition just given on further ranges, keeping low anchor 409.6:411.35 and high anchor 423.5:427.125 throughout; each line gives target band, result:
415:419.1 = -0.20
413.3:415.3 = -0.12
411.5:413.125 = -0.14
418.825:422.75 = -0.22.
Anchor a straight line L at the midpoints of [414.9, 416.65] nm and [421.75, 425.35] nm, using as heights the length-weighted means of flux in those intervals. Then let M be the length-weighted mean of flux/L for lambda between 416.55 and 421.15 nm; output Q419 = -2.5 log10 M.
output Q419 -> 0.00 mag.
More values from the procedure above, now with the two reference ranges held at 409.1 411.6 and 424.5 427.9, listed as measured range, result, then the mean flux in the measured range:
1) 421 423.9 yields -0.041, 9.1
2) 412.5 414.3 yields -0.082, 9.12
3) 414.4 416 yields -0.055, 8.96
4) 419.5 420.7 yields -0.082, 9.36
